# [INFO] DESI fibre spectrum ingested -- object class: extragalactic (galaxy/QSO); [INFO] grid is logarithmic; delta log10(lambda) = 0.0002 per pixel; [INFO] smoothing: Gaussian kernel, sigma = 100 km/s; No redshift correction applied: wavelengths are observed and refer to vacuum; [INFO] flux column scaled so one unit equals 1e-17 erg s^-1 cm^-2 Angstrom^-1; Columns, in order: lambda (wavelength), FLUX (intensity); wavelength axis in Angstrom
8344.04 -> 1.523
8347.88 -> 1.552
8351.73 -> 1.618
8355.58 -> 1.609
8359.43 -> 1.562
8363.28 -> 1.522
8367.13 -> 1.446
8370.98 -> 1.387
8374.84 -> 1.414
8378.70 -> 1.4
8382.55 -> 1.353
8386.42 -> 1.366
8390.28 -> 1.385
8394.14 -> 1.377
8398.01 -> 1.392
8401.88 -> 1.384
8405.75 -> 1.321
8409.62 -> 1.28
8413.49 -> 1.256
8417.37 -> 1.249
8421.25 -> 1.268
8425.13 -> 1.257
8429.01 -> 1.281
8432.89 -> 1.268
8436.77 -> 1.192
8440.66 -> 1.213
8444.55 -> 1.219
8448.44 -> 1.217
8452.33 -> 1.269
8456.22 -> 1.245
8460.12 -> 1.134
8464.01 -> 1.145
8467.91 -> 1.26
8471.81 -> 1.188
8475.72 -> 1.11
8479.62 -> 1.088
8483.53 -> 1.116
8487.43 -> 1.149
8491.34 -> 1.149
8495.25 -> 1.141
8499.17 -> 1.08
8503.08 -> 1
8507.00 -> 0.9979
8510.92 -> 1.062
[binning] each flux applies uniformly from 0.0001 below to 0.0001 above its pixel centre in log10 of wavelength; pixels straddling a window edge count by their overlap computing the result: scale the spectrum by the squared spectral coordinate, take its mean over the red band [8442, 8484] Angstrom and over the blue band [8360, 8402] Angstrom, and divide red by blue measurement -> 0.86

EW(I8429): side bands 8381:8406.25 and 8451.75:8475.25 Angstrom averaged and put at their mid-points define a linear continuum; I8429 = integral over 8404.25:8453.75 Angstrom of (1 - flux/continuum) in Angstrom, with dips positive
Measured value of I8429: 1.16 Angstrom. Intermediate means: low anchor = 1.37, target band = 1.25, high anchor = 1.2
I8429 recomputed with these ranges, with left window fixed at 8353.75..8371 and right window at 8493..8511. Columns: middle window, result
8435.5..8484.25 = 0.4 Angstrom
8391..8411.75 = 0.6 Angstrom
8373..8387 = 0.7 Angstrom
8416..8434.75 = 0.6 Angstrom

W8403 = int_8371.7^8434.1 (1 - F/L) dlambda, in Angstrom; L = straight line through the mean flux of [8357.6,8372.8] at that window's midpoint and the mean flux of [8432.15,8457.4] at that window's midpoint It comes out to 1.4 Angstrom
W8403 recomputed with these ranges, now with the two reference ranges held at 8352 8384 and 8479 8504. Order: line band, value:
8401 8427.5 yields 1.0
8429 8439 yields 0.3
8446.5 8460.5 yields -0.1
